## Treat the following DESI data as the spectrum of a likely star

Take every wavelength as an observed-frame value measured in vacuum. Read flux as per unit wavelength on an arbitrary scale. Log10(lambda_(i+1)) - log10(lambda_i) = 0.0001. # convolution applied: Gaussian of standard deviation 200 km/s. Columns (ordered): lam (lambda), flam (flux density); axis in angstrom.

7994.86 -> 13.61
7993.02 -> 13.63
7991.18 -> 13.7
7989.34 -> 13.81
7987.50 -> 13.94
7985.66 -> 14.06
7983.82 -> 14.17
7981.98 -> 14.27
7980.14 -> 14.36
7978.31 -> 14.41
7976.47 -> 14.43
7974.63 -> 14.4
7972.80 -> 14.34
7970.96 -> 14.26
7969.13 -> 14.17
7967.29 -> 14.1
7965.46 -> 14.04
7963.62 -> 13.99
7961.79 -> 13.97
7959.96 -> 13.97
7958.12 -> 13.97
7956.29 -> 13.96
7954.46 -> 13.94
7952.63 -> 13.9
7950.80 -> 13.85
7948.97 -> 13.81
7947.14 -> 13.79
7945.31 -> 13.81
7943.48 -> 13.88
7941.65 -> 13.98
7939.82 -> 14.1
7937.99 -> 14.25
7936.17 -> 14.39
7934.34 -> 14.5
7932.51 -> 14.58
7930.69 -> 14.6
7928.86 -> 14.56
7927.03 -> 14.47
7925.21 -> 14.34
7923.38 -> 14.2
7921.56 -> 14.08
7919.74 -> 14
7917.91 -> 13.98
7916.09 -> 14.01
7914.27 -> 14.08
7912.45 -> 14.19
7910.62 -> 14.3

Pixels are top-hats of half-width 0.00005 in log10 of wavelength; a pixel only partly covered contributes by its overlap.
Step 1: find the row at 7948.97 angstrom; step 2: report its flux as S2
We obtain 13.81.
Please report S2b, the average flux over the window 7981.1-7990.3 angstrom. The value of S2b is 14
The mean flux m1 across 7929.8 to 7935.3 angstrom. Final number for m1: 14.6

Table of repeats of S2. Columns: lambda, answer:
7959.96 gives 13.97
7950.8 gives 13.85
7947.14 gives 13.79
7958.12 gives 13.97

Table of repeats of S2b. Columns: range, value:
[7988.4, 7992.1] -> 13.8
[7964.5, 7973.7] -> 14.2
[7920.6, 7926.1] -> 14.2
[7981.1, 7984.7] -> 14.2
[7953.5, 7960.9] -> 14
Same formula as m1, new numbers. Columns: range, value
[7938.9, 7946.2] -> 13.9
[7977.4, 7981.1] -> 14.4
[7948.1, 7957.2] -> 13.9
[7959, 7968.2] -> 14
